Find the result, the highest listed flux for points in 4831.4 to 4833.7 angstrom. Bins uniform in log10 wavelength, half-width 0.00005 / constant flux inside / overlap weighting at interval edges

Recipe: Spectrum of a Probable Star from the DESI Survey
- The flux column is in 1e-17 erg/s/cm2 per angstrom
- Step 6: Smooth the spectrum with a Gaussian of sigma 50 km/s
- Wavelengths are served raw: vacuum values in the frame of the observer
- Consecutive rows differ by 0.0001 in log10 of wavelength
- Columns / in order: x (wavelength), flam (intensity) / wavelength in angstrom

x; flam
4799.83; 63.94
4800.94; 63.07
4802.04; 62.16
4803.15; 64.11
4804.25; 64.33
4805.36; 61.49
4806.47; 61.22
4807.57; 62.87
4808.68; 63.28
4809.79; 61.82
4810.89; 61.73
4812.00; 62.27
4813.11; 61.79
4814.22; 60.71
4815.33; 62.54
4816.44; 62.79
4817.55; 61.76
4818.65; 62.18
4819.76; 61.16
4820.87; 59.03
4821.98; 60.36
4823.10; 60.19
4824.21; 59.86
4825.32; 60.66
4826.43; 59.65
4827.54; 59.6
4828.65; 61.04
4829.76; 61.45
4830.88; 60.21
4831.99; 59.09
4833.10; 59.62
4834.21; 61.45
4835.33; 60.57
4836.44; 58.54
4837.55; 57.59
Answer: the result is 59.62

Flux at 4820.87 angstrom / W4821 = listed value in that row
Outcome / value 59.03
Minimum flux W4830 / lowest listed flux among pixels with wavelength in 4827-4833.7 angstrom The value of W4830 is 59.09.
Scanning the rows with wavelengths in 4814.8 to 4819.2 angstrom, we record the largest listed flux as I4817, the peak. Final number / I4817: 62.79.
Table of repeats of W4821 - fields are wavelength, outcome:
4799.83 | 63.94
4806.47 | 61.22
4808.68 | 63.28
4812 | 62.27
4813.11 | 61.79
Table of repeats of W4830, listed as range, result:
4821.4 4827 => 59.65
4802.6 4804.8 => 64.11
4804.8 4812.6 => 61.22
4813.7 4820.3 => 60.71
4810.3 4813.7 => 61.73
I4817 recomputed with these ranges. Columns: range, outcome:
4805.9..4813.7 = 63.28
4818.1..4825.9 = 62.18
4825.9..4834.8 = 61.45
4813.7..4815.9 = 62.54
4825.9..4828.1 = 59.65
